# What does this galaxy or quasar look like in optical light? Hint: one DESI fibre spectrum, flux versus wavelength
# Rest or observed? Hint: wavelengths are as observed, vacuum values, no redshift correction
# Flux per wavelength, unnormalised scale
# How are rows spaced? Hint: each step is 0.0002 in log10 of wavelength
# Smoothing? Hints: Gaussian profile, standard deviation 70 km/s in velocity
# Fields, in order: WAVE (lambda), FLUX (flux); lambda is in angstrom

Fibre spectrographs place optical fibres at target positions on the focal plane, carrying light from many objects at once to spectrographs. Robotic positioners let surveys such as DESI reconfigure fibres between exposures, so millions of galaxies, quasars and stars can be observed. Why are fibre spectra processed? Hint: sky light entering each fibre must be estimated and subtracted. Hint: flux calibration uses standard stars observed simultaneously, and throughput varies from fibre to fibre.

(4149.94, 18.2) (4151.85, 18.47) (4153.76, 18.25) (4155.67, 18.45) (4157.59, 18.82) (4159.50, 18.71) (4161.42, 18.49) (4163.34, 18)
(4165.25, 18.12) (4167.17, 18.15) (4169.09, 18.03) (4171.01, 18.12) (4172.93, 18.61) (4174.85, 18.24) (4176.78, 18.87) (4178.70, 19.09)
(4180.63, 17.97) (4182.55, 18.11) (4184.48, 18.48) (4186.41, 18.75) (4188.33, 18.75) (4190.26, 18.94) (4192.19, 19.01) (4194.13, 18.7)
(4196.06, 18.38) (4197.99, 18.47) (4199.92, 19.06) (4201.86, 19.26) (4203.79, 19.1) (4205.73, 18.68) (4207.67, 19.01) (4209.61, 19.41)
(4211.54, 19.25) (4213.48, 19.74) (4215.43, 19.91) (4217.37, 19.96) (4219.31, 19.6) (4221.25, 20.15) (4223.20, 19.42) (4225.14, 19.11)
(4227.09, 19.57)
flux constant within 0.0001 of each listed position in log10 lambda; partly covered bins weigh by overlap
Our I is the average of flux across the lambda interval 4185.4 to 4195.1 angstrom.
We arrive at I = 18.8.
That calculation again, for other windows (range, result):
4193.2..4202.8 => 18.8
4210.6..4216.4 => 19.6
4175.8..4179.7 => 18.9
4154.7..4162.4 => 18.6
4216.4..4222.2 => 19.9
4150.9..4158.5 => 18.5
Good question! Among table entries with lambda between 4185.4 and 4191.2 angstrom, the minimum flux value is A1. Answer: 18.75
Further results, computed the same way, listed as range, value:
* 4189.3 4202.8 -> 18.38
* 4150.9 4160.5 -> 18.25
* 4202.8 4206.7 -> 18.68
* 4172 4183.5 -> 17.97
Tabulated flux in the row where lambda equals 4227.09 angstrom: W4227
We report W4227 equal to 19.57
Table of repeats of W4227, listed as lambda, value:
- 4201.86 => 19.26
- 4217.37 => 19.96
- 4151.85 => 18.47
